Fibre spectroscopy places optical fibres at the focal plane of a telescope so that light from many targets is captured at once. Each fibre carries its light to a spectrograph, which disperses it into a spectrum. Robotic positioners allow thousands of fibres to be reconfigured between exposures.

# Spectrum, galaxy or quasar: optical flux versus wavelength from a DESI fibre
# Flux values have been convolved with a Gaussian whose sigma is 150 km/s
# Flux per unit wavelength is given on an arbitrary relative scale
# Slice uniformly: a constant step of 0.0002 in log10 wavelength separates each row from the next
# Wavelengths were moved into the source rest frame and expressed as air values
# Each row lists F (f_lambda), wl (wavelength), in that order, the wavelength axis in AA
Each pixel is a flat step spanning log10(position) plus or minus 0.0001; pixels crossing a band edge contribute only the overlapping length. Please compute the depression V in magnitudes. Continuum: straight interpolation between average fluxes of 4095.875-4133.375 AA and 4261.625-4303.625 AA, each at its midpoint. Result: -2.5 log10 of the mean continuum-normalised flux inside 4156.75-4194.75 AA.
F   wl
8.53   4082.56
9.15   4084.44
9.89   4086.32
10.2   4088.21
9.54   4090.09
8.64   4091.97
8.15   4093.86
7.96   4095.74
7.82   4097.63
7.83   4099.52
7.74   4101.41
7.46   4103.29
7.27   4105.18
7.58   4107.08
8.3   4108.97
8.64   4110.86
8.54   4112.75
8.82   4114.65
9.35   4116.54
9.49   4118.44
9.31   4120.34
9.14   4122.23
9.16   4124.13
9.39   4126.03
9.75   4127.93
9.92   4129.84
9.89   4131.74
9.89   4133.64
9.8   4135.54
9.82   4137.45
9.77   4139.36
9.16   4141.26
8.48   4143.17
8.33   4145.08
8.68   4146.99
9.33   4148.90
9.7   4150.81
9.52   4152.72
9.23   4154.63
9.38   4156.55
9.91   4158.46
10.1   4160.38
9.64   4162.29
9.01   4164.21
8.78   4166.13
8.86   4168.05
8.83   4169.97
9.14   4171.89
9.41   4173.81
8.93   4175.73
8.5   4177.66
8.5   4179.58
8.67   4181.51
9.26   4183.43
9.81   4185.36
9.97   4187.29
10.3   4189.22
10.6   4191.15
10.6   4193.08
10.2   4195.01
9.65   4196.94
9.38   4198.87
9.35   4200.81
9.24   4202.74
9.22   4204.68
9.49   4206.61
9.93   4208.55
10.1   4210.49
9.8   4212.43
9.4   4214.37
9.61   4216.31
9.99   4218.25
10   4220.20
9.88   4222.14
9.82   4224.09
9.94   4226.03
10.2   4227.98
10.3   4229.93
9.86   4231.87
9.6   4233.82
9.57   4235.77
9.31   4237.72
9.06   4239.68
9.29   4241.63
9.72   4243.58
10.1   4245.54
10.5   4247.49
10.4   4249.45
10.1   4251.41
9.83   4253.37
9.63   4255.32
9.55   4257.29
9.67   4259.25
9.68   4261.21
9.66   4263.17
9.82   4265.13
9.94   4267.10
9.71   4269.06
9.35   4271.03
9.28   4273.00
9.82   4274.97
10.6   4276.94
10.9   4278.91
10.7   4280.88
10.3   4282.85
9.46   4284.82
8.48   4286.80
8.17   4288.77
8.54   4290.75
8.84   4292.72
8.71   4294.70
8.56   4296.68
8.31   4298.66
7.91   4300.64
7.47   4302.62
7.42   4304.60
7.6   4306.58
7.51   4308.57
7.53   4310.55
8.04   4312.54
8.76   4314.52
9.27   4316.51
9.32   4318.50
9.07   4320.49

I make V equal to -0.06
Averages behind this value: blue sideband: 8.71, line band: 9.43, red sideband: 9.27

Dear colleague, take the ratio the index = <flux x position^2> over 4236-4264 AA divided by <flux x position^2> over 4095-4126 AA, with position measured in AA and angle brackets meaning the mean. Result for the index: 1.23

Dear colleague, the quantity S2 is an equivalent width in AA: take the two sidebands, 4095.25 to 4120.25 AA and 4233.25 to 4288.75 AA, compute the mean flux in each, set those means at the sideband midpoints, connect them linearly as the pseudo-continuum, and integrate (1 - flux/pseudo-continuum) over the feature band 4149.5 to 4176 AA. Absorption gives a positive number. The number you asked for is -1.61 AA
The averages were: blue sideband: 8.26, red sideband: 9.76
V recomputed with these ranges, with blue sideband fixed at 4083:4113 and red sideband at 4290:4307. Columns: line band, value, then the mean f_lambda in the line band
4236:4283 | -0.20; 9.86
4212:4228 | -0.19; 9.83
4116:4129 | -0.12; 9.37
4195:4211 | -0.16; 9.57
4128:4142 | -0.17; 9.76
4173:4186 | -0.08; 8.99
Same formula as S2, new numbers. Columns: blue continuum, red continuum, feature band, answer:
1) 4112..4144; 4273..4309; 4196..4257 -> -4.46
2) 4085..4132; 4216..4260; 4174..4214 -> -0.42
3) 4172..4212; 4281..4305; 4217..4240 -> -1.49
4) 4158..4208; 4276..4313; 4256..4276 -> -1.73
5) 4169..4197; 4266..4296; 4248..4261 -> -0.51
